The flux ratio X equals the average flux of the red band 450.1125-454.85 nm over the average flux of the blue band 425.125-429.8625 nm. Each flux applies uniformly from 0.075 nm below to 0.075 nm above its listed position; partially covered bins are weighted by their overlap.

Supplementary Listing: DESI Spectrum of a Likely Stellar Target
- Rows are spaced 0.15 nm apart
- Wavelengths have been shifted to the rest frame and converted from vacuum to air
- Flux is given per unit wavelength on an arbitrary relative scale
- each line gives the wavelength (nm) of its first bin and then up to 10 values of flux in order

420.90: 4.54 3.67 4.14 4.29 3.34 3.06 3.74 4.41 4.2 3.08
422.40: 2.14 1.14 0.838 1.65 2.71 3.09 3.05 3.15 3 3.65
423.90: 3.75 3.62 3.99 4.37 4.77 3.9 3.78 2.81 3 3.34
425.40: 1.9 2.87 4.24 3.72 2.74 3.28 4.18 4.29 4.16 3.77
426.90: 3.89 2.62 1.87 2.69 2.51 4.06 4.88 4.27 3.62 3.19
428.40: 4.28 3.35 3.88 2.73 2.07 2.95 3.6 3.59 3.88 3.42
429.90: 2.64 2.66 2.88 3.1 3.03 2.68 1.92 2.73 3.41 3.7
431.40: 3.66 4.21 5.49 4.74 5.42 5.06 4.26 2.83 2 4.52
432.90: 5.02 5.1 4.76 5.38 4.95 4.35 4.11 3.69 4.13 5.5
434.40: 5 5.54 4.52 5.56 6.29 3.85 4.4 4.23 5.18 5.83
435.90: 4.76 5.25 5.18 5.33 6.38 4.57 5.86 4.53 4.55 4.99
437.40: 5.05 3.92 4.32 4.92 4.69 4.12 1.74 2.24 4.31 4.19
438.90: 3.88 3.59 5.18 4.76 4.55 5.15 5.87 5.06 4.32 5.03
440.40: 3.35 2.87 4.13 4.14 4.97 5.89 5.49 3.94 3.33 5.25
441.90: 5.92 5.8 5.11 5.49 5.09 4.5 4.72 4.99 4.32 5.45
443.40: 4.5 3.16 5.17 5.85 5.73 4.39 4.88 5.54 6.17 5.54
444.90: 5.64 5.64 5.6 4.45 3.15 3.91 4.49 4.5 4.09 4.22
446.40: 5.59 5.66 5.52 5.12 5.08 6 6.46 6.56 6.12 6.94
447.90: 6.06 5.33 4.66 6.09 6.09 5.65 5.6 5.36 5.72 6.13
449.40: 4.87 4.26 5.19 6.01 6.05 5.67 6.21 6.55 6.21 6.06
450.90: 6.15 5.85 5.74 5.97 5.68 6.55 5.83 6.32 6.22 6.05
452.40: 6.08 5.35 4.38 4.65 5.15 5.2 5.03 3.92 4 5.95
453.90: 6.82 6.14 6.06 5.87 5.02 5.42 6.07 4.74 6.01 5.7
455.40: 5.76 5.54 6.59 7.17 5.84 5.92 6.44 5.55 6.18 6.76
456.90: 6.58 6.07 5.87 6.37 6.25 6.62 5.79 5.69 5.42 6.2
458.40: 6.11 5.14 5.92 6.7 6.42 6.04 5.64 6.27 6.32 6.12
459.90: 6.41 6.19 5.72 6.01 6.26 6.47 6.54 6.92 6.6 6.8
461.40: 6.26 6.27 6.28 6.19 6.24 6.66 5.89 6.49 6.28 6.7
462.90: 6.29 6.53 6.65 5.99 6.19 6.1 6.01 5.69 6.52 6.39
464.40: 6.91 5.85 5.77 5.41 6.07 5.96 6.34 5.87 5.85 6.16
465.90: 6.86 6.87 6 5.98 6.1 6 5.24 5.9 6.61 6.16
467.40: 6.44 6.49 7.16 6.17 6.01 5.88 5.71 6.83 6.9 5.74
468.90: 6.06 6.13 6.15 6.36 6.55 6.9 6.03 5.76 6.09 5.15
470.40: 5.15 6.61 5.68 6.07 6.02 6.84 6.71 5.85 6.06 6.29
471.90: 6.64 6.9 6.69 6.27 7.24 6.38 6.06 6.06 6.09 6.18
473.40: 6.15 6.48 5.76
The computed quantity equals 1.7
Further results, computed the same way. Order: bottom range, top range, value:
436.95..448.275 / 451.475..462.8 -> 1.24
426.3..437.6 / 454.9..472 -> 1.50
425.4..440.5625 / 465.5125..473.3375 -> 1.52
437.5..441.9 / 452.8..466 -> 1.39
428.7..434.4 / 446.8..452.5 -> 1.54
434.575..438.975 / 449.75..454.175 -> 1.23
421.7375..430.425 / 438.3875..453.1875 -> 1.58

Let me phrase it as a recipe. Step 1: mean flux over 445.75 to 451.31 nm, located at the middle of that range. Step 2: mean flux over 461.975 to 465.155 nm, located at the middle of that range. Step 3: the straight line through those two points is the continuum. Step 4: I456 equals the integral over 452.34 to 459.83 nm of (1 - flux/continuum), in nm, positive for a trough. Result 0.14 nm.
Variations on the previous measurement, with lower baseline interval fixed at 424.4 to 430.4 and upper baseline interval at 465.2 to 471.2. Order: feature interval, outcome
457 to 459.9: -0.29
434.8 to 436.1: -0.36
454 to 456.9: -0.36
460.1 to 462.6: -0.28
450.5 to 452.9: -0.38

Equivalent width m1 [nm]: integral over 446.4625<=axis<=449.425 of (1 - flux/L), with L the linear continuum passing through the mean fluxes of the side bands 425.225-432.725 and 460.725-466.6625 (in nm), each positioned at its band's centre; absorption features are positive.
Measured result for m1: -0.46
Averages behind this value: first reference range 3.45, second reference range 6.26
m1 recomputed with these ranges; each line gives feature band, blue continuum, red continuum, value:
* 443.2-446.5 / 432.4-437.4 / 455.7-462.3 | 0.30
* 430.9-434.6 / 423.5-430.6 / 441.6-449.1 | -0.37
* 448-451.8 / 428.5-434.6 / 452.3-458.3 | -0.31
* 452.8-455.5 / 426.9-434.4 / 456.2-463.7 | 0.14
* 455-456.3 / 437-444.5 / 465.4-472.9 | -0.14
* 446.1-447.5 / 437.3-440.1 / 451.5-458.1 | -0.12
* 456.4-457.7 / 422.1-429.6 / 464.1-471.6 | -0.20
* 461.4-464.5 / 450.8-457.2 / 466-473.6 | -0.14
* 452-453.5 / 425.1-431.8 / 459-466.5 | 0.04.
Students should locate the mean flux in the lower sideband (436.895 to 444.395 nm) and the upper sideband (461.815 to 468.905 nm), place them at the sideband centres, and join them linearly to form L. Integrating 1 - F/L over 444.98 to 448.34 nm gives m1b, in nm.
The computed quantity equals -0.17 nm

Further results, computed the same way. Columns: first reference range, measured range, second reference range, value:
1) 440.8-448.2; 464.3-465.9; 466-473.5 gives -0.01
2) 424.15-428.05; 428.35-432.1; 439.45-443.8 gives 0.40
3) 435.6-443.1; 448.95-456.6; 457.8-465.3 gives -0.17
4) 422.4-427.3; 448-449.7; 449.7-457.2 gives -0.01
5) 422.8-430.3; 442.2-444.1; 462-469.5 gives -0.14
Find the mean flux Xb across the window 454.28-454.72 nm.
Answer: 5.43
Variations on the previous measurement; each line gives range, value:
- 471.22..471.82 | 6.23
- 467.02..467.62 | 6.42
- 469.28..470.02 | 6.32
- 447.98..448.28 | 5.01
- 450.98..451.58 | 5.82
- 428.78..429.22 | 2.58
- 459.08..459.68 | 6.07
